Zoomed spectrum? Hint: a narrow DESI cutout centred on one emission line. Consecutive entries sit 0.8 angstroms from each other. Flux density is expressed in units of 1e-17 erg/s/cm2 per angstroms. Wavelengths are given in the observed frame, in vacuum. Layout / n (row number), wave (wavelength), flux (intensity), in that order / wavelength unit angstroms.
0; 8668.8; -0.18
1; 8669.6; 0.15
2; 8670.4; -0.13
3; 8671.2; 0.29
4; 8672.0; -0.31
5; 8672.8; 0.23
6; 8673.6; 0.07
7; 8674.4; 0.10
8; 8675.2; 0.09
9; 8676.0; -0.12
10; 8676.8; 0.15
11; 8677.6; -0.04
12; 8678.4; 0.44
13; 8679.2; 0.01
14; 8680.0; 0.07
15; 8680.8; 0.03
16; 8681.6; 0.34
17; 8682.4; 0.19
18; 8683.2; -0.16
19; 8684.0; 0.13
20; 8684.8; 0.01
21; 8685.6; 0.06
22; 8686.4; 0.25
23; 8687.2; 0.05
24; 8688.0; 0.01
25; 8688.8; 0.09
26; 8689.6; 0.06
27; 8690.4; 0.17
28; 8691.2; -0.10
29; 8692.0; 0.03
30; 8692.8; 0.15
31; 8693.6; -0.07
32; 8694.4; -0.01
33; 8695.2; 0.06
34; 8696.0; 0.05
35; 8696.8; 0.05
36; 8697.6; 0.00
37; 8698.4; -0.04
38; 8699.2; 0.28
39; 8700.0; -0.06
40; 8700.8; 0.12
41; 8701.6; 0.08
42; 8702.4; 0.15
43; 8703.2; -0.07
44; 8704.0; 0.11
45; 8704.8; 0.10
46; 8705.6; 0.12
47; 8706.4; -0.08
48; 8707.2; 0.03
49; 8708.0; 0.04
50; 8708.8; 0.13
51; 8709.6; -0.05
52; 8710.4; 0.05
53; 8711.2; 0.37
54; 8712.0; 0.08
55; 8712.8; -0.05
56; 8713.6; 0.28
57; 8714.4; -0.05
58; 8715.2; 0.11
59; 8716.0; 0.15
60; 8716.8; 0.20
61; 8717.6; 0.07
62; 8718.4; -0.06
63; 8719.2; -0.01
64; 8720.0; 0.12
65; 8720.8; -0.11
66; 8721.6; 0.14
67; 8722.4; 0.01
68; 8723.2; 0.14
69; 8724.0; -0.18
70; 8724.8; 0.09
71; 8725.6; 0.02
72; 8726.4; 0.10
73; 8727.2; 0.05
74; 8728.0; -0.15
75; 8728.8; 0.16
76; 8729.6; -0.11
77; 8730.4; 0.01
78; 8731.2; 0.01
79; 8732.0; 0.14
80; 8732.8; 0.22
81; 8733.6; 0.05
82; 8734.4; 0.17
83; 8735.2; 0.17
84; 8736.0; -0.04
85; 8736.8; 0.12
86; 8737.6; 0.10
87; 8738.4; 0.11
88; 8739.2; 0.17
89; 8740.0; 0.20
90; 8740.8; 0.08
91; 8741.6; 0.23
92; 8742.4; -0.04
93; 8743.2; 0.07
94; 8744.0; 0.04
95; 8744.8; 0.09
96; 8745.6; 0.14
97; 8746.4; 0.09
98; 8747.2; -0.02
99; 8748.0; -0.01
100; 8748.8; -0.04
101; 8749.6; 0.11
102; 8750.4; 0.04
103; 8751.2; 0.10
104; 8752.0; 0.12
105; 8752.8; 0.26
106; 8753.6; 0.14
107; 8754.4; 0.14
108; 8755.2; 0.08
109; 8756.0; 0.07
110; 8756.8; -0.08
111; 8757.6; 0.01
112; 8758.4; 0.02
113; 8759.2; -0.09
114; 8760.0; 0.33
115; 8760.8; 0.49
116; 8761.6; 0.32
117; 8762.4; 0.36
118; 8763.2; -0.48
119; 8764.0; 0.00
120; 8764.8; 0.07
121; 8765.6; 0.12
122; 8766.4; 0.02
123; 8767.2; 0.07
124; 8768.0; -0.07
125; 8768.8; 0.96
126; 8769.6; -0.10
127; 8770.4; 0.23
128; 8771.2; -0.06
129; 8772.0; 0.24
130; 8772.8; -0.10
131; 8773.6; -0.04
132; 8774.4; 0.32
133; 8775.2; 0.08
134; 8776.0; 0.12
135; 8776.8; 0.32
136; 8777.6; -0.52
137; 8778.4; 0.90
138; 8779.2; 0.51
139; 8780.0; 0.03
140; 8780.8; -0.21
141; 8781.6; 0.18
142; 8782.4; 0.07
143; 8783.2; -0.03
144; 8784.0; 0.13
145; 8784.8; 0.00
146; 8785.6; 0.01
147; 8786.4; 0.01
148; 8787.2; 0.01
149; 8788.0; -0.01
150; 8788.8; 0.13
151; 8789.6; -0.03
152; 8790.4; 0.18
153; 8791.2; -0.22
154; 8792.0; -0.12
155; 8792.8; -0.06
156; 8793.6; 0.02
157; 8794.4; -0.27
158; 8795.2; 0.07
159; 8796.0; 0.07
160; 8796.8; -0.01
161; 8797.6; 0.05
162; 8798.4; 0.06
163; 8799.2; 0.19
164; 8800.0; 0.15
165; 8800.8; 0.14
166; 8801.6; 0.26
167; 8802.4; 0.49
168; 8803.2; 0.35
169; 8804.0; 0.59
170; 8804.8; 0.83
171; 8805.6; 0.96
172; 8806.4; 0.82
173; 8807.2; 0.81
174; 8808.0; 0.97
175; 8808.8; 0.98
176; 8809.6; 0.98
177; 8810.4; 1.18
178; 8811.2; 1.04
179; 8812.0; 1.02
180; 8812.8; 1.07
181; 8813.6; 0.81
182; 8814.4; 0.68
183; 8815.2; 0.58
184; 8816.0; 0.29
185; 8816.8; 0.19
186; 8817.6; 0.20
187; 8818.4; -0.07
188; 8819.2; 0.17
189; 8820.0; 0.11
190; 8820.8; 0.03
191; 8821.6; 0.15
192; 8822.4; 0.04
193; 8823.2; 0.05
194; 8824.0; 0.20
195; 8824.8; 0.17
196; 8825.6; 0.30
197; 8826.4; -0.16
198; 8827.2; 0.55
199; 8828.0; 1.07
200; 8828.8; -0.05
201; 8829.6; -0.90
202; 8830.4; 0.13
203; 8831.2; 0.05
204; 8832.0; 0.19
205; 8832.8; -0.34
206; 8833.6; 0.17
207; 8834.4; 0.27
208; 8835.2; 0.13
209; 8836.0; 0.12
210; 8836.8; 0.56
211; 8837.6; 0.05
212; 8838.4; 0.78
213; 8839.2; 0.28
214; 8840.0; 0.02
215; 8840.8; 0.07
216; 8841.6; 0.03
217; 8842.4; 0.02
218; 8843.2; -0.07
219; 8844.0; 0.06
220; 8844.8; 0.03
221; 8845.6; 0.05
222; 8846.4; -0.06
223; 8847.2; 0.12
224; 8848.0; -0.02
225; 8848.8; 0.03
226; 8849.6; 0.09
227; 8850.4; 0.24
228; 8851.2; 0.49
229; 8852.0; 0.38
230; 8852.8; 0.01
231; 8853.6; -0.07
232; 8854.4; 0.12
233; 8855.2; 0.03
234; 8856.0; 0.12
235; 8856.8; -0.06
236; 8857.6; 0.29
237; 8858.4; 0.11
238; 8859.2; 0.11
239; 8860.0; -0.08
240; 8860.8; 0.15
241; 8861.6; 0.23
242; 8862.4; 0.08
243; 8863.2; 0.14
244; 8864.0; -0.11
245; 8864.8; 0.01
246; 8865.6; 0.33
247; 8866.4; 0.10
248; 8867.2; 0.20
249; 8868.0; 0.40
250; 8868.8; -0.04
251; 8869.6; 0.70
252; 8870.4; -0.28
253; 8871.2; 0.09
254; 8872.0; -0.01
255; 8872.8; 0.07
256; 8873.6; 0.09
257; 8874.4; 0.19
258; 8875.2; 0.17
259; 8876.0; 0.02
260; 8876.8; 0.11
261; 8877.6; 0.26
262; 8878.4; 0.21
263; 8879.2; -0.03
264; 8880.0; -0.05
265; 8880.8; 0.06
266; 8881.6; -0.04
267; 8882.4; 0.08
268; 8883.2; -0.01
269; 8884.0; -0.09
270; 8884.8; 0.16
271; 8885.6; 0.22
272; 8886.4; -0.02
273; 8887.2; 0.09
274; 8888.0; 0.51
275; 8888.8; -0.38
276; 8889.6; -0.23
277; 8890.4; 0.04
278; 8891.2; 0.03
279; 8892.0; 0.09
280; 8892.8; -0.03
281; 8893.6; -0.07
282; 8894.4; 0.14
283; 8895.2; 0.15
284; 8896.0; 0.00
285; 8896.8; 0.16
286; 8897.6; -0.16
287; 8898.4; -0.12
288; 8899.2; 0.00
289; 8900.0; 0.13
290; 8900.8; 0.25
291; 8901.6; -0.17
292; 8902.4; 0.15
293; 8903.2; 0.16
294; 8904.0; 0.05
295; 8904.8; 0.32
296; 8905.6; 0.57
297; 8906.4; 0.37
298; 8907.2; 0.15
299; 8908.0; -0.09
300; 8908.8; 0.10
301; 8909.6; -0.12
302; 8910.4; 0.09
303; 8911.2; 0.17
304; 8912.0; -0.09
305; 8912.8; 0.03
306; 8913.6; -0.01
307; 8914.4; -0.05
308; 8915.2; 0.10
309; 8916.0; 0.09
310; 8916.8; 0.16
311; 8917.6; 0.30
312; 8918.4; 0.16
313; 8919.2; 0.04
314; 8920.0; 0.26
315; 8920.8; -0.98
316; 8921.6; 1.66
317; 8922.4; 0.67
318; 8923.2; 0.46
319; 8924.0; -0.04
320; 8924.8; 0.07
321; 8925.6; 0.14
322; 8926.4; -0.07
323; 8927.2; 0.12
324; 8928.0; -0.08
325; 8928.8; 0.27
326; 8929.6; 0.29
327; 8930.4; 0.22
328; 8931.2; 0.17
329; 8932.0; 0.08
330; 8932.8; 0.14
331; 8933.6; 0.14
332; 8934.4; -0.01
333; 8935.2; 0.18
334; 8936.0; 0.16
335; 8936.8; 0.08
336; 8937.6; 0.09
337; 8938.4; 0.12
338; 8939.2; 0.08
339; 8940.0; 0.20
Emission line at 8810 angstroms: [O II] 3727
